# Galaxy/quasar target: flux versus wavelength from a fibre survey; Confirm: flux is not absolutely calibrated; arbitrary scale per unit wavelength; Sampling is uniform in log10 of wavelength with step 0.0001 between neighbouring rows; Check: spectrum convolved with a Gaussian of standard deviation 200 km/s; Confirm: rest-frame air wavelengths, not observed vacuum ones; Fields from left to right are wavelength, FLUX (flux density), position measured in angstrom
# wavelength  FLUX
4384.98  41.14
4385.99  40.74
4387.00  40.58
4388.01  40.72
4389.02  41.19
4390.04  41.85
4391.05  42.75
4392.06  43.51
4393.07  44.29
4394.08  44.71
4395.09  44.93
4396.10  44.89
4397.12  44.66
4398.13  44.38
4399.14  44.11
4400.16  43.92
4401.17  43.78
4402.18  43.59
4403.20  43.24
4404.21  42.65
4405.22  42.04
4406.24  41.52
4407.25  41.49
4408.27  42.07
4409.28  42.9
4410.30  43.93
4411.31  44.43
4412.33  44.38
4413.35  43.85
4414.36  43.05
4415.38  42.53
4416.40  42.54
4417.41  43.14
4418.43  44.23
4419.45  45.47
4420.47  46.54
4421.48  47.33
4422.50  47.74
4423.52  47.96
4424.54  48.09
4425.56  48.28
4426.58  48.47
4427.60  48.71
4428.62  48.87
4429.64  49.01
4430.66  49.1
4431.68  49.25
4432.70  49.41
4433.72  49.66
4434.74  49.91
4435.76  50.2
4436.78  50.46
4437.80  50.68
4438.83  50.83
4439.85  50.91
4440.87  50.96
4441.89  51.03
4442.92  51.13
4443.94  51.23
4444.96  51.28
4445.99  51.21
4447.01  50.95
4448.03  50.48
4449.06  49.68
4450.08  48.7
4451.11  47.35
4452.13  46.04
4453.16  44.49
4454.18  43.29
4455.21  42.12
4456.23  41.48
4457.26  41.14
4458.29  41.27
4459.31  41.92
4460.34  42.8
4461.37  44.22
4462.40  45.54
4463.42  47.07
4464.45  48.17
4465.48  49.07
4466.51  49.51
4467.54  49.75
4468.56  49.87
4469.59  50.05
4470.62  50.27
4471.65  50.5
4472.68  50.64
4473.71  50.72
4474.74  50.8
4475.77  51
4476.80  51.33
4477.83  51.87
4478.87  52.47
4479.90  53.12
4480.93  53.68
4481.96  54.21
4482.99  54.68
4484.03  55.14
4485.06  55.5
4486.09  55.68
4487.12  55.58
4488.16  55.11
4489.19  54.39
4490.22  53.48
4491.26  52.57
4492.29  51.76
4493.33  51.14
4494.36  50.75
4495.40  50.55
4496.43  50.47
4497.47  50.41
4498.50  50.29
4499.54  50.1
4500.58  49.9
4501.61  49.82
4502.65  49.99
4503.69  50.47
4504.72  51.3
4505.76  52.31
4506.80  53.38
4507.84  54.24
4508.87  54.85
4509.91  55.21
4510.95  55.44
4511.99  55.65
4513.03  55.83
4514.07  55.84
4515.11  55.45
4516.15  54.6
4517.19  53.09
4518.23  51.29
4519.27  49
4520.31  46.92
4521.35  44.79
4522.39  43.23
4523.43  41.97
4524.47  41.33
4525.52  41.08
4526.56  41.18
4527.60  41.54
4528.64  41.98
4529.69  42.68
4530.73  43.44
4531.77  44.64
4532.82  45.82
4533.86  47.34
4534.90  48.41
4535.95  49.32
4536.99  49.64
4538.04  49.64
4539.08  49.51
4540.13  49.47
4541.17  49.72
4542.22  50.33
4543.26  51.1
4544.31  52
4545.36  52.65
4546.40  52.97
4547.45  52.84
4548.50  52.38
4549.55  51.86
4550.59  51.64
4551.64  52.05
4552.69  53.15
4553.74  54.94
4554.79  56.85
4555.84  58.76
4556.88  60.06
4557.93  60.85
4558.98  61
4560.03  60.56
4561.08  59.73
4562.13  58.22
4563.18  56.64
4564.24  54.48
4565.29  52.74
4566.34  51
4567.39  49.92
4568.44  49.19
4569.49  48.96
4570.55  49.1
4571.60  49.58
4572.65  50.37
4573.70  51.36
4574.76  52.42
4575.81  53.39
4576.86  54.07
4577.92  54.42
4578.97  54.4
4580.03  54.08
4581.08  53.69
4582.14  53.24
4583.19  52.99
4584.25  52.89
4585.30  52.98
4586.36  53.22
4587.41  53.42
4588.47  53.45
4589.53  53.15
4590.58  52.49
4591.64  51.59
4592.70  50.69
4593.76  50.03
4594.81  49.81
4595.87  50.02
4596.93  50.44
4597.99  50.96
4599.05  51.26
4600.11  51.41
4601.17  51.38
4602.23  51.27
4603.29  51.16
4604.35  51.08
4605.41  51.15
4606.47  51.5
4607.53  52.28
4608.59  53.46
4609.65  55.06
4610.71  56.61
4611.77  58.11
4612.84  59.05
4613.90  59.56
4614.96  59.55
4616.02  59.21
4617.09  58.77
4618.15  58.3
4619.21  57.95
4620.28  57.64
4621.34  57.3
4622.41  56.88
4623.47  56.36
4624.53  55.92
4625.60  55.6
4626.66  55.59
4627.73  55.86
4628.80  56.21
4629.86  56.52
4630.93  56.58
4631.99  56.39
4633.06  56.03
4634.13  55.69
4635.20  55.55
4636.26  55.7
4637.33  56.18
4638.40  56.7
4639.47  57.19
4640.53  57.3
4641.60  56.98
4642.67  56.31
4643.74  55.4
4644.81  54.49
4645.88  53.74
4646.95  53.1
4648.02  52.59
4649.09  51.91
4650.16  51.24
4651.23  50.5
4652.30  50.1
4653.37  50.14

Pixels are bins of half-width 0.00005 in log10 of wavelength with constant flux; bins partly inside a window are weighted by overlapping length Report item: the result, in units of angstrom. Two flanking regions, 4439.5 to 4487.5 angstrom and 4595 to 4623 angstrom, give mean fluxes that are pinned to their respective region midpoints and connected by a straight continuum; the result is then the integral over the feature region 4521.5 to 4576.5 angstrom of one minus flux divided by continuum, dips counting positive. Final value 1.9 angstrom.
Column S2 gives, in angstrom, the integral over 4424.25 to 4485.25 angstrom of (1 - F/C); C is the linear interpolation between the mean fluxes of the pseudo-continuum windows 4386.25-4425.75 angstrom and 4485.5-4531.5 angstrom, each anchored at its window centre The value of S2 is -2.94 angstrom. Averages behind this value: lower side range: 43.9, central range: 49.1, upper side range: 50.2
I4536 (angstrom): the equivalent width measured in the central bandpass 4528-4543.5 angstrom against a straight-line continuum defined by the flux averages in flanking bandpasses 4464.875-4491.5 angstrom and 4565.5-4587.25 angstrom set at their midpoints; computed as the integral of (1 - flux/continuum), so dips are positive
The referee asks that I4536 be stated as 1.4 angstrom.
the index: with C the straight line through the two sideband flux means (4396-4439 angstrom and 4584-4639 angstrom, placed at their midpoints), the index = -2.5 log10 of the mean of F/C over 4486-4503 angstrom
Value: -0.054 mag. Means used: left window 45.9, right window 54.6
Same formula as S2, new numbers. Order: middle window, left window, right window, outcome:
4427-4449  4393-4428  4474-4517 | -1.38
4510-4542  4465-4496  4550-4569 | 3.57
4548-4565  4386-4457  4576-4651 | -1.45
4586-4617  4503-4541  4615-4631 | 1.17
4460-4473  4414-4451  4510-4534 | -0.01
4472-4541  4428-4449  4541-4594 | 2.00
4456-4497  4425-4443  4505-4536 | -0.87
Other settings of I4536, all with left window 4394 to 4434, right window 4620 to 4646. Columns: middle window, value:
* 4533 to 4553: 0.4 angstrom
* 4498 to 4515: -1.0 angstrom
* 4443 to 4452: -0.6 angstrom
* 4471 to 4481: -0.7 angstrom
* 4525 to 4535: 1.5 angstrom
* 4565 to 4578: 0.5 angstrom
